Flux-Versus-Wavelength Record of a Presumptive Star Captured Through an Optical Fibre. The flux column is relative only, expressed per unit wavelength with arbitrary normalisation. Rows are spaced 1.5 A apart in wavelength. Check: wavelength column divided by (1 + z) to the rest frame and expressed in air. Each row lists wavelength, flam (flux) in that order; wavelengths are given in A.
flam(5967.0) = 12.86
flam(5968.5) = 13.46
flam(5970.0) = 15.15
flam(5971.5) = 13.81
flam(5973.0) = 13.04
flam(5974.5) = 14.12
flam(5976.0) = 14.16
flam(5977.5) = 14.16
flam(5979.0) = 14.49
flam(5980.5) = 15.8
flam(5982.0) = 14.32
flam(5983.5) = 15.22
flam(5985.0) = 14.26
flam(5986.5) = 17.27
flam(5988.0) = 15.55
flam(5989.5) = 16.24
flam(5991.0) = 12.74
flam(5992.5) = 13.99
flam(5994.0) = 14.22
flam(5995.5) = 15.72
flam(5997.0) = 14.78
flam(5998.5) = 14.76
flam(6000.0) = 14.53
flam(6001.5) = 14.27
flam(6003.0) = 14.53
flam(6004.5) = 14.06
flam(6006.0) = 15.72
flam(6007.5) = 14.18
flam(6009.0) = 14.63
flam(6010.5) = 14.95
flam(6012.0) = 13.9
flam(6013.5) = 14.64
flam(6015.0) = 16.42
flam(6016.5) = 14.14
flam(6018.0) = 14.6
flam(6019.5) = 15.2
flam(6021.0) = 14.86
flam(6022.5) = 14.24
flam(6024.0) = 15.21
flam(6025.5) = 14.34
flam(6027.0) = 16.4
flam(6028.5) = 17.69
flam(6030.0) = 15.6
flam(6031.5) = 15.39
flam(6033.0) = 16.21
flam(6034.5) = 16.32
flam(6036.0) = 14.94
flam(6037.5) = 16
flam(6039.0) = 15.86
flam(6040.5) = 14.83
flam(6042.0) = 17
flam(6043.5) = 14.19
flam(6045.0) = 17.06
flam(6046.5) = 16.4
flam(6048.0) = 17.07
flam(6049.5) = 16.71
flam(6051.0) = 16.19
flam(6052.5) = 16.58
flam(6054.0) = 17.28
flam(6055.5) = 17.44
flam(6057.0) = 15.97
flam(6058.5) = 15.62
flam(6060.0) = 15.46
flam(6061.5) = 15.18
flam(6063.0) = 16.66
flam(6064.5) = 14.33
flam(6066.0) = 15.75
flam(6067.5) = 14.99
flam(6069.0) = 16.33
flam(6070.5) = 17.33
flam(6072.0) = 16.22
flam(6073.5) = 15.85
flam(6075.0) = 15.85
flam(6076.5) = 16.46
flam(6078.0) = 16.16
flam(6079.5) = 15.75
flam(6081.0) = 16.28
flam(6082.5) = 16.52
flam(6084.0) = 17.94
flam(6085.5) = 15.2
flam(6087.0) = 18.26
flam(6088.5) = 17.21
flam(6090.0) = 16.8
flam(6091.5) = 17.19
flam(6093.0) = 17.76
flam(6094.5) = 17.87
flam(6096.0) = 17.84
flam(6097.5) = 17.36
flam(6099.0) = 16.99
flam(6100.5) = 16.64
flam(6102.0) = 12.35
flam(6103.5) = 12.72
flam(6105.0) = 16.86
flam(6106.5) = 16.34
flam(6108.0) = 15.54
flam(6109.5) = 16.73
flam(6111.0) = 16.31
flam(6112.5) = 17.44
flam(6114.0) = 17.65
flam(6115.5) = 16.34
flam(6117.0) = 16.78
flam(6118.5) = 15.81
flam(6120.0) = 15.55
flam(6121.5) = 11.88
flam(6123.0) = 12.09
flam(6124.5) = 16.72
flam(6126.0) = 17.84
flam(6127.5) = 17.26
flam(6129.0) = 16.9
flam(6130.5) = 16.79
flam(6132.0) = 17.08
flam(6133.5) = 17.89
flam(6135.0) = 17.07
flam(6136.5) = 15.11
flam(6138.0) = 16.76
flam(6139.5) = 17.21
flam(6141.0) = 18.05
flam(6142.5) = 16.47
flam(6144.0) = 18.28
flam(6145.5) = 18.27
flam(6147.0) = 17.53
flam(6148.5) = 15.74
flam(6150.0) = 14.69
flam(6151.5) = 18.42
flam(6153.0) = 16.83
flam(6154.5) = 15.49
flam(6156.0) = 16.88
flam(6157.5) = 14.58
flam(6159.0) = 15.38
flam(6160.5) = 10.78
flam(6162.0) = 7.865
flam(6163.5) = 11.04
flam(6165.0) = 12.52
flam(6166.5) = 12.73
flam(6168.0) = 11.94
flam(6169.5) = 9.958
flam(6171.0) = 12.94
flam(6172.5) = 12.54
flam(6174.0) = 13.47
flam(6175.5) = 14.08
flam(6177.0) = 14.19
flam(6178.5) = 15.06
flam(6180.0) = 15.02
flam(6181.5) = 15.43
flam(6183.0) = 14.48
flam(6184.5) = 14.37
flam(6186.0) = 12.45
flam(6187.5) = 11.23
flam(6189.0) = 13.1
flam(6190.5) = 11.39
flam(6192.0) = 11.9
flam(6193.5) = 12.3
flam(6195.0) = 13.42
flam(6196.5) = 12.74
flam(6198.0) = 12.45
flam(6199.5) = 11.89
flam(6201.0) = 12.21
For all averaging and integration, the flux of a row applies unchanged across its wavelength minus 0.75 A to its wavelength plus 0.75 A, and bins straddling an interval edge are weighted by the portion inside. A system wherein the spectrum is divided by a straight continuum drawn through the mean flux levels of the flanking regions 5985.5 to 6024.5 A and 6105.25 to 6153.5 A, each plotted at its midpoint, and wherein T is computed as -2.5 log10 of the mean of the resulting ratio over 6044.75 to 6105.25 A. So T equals -0.04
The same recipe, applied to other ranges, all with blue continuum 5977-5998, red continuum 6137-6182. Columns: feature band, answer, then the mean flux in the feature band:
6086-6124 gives -0.10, 16.2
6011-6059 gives -0.06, 15.8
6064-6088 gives -0.10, 16.2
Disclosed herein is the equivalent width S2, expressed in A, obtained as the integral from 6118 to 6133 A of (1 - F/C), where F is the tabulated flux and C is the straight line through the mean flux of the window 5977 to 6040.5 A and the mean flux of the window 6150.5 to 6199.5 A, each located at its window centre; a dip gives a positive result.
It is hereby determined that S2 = -2.2 A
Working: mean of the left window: 15.1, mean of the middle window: 15.8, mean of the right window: 13.3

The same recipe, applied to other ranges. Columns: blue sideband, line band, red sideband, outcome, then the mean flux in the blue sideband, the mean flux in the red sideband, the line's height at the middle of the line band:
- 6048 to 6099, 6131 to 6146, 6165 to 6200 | -2.9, 16.5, 13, 14.4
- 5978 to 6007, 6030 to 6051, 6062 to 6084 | -0.5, 14.9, 16.1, 15.6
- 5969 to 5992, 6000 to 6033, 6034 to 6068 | 0.7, 14.7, 16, 15.3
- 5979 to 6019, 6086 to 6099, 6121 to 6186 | -2.2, 14.8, 15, 14.9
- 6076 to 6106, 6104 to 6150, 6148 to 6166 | -3.9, 16.5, 14.1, 15.2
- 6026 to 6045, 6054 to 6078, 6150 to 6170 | -1.1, 15.9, 13.5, 15.3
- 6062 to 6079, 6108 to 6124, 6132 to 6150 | 0.9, 16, 17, 16.7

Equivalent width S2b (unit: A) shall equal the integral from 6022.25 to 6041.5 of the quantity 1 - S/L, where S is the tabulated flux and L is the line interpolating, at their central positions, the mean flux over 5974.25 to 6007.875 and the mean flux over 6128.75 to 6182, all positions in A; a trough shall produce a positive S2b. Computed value -1.1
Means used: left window 14.8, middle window 15.7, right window 15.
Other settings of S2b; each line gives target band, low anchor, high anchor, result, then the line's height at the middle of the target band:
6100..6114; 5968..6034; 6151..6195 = -1.8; 13.9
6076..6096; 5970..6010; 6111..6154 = -1.2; 15.9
